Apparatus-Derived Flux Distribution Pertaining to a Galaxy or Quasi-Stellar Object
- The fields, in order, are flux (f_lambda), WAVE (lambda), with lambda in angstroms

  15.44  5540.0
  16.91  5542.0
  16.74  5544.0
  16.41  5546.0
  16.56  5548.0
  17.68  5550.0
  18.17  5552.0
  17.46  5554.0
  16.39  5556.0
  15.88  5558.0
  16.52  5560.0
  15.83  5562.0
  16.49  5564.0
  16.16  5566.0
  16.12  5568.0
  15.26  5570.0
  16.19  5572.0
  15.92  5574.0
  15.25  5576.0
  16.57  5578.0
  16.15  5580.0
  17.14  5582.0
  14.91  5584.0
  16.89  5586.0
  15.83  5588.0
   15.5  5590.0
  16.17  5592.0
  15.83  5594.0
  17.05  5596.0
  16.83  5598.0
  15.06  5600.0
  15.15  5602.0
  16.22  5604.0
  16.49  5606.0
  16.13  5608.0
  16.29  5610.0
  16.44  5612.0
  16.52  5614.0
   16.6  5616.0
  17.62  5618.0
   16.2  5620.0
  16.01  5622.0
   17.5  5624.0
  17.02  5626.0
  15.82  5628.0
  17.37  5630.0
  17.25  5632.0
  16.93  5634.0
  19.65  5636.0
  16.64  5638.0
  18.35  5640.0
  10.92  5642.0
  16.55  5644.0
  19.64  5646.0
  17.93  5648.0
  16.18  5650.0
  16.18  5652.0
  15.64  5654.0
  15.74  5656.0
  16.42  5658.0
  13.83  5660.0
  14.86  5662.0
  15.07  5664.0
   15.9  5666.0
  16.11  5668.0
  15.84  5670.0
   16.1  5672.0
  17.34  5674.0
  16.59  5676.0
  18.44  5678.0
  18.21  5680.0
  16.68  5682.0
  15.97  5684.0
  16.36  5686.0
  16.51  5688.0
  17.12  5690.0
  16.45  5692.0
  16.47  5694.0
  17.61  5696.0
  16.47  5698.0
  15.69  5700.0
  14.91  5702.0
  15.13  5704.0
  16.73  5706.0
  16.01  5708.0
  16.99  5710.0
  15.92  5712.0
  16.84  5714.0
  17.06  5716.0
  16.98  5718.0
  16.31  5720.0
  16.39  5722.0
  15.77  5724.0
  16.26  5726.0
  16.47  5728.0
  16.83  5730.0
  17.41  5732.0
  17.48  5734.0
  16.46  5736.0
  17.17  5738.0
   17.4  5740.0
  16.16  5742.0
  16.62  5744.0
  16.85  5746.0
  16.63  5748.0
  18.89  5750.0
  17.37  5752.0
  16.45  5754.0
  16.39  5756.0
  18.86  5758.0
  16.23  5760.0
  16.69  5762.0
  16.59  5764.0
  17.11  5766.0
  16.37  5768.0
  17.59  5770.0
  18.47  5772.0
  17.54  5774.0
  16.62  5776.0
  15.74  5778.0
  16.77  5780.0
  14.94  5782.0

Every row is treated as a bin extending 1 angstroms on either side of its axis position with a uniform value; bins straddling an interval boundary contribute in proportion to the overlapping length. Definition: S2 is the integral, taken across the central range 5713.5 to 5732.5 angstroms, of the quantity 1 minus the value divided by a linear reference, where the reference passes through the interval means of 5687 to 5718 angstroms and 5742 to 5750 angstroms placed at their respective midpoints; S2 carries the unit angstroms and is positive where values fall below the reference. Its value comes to 0.0 angstroms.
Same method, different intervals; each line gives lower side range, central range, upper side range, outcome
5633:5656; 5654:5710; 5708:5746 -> 1.6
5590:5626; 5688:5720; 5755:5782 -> 0.5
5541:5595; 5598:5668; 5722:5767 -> 0.8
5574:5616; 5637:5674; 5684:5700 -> 0.9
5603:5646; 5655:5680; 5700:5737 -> 0.7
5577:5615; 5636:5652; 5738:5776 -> -0.3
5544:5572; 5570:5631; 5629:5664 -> 0.8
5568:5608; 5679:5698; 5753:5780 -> -0.3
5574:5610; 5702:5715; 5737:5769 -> 0.4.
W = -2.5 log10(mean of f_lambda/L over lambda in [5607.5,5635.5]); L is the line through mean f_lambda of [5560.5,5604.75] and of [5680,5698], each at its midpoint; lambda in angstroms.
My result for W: -0.03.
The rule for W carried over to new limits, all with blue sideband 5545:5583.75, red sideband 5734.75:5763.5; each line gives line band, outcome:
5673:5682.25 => -0.05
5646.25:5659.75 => 0.02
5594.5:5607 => 0.03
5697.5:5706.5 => 0.08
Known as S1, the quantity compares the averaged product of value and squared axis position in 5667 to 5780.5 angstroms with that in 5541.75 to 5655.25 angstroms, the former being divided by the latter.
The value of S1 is 1.1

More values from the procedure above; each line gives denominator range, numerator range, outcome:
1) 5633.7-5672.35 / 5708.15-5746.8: 1.06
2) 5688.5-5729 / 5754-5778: 1.06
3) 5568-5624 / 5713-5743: 1.08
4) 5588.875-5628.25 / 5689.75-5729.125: 1.04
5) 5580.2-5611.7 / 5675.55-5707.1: 1.06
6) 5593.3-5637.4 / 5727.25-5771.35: 1.07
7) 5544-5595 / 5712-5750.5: 1.09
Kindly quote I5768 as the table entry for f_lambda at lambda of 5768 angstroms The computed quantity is 16.37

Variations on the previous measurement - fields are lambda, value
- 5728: 16.47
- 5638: 16.64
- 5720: 16.31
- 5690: 17.12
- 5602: 15.15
